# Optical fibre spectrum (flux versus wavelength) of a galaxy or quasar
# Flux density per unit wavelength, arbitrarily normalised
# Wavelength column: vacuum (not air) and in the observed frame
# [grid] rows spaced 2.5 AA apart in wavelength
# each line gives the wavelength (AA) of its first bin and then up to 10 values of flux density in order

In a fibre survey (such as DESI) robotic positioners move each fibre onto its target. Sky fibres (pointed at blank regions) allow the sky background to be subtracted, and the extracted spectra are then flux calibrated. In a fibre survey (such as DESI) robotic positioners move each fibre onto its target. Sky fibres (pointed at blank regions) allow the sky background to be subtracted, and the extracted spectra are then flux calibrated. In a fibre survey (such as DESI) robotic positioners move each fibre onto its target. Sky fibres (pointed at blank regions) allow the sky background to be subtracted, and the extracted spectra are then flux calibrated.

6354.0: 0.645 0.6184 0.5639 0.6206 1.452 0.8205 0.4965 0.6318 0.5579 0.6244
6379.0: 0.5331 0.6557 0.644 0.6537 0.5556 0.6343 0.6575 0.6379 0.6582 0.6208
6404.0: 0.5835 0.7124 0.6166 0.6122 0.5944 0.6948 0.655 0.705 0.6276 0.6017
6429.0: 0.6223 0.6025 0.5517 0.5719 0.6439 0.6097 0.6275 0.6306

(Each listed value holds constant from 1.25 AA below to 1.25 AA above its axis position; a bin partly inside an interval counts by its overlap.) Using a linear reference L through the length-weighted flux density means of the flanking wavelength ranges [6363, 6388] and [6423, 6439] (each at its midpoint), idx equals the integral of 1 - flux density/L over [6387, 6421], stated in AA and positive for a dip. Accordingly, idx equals 0.6 AA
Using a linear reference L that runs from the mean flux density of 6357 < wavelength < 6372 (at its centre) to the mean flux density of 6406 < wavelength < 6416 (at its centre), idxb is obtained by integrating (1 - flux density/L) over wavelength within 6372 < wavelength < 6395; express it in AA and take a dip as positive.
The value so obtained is 3.1 AA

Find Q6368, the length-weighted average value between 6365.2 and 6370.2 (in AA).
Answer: 0.668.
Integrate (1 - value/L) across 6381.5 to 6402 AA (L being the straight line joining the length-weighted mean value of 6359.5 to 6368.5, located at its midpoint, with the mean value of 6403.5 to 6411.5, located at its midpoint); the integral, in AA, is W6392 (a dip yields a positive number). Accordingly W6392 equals 2.6 AA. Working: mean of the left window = 0.892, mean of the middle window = 0.635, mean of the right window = 0.639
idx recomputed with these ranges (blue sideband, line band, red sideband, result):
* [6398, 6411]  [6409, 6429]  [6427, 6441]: -0.7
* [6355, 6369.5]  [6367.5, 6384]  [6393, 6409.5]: 3.1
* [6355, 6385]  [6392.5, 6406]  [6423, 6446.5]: 0.3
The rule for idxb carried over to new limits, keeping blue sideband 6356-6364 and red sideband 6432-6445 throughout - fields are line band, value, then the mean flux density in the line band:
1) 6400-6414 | 0.6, 0.627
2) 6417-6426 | -0.4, 0.66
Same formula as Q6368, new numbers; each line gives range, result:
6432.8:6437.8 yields 0.563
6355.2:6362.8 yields 0.607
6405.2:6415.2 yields 0.634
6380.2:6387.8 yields 0.65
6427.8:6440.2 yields 0.598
